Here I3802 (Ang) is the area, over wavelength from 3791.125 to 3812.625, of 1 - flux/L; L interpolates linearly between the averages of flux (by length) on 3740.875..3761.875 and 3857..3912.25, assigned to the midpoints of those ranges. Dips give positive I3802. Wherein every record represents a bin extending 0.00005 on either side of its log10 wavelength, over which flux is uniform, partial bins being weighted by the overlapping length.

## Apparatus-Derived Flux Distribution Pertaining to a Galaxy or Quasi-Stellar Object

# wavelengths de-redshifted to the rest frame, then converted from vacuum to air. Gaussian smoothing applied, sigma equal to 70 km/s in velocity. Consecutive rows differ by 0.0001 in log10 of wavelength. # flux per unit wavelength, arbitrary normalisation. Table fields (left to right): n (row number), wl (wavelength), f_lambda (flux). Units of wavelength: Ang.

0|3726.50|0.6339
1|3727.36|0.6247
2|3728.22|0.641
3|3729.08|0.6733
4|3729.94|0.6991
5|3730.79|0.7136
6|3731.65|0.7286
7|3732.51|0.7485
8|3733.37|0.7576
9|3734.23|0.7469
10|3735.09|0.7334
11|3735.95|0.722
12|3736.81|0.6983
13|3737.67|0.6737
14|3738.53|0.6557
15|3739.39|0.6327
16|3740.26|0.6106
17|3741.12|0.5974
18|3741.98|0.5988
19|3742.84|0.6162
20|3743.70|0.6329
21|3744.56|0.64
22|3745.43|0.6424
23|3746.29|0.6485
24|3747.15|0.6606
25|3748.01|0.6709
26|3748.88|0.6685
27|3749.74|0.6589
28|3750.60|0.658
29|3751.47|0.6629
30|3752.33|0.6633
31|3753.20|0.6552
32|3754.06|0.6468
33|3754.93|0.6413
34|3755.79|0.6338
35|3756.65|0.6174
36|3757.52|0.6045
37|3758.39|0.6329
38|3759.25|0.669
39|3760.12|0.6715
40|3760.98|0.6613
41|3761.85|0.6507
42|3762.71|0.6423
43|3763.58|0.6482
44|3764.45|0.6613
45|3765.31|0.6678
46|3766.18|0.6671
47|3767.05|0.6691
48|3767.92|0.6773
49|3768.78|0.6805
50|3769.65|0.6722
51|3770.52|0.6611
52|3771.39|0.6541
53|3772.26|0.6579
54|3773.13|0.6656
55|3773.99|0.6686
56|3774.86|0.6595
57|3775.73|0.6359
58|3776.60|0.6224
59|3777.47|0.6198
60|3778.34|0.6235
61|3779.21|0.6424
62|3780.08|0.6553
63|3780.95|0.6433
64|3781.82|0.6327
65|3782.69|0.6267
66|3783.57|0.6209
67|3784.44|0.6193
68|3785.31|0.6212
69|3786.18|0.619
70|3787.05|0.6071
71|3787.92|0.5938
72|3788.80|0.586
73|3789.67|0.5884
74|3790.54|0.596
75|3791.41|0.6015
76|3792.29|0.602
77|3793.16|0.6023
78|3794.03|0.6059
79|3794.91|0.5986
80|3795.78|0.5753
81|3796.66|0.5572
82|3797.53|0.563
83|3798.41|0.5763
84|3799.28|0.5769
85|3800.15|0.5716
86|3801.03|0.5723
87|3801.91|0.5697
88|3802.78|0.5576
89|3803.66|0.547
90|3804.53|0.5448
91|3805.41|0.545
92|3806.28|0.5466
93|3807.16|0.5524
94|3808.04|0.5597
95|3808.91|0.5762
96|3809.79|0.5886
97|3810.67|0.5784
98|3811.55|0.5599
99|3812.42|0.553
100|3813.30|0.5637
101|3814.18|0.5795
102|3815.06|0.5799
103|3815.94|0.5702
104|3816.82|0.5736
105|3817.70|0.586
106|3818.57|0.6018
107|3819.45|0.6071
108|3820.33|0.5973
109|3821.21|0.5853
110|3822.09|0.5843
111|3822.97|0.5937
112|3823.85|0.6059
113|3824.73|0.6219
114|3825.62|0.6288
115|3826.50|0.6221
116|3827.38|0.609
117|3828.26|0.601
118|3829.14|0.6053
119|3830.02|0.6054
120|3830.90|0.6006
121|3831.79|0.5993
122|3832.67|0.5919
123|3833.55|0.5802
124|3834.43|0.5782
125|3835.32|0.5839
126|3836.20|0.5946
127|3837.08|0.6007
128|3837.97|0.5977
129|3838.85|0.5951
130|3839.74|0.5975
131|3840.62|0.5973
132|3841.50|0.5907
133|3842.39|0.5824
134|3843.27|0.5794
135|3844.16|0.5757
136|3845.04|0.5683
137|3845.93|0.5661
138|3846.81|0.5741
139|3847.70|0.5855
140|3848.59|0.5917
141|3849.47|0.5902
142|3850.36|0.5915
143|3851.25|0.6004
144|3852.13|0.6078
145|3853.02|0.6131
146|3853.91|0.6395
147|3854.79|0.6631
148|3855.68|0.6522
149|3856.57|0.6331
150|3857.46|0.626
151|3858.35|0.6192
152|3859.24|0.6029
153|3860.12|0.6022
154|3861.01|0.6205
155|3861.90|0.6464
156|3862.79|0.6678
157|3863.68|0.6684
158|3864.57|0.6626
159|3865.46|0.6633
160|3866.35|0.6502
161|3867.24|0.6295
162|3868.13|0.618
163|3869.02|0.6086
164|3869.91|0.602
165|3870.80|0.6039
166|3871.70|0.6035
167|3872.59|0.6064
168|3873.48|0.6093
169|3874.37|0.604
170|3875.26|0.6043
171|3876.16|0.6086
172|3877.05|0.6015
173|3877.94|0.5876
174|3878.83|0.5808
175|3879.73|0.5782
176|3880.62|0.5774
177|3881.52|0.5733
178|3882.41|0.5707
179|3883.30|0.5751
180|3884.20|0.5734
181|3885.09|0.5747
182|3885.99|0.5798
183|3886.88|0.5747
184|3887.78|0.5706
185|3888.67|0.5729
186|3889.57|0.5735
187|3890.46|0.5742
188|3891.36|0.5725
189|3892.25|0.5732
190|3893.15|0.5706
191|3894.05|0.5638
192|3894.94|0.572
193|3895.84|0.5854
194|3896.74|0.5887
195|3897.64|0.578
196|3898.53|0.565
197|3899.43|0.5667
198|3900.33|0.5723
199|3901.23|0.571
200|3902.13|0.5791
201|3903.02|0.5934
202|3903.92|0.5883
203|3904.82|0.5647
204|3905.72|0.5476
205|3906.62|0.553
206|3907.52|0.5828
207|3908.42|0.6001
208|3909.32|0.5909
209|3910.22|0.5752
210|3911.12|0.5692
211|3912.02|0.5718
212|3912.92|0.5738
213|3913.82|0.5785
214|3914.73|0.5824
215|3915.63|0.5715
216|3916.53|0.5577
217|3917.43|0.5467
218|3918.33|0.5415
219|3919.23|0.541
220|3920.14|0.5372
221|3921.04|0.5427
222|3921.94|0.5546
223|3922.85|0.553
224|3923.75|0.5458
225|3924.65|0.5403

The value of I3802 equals 1.85 Ang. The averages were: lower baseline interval 0.644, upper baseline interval 0.593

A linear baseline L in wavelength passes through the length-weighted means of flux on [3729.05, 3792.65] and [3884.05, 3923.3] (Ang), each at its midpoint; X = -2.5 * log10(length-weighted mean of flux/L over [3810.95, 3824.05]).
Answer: 0.07 mag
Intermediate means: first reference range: 0.651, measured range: 0.582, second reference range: 0.57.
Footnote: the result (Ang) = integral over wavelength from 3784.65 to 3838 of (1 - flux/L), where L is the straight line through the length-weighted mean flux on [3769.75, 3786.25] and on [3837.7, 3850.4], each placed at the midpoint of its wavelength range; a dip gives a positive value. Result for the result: 2.3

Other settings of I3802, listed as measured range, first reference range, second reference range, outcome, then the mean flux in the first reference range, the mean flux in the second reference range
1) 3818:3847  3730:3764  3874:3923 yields 0.8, 0.662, 0.573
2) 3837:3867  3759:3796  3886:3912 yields -0.7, 0.636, 0.575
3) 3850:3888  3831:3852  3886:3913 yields -1.9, 0.588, 0.575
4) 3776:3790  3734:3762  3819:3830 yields 0.2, 0.653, 0.605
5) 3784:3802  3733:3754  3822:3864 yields 1.2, 0.662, 0.605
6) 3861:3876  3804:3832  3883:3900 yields -1.3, 0.585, 0.574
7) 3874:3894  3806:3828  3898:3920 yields -0.2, 0.585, 0.57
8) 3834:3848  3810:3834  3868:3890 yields 0.1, 0.592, 0.589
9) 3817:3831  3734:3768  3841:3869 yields 0.5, 0.654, 0.616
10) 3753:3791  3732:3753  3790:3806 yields -1.4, 0.666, 0.576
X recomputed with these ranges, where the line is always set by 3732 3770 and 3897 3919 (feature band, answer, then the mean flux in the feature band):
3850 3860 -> -0.04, 0.623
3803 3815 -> 0.12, 0.562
